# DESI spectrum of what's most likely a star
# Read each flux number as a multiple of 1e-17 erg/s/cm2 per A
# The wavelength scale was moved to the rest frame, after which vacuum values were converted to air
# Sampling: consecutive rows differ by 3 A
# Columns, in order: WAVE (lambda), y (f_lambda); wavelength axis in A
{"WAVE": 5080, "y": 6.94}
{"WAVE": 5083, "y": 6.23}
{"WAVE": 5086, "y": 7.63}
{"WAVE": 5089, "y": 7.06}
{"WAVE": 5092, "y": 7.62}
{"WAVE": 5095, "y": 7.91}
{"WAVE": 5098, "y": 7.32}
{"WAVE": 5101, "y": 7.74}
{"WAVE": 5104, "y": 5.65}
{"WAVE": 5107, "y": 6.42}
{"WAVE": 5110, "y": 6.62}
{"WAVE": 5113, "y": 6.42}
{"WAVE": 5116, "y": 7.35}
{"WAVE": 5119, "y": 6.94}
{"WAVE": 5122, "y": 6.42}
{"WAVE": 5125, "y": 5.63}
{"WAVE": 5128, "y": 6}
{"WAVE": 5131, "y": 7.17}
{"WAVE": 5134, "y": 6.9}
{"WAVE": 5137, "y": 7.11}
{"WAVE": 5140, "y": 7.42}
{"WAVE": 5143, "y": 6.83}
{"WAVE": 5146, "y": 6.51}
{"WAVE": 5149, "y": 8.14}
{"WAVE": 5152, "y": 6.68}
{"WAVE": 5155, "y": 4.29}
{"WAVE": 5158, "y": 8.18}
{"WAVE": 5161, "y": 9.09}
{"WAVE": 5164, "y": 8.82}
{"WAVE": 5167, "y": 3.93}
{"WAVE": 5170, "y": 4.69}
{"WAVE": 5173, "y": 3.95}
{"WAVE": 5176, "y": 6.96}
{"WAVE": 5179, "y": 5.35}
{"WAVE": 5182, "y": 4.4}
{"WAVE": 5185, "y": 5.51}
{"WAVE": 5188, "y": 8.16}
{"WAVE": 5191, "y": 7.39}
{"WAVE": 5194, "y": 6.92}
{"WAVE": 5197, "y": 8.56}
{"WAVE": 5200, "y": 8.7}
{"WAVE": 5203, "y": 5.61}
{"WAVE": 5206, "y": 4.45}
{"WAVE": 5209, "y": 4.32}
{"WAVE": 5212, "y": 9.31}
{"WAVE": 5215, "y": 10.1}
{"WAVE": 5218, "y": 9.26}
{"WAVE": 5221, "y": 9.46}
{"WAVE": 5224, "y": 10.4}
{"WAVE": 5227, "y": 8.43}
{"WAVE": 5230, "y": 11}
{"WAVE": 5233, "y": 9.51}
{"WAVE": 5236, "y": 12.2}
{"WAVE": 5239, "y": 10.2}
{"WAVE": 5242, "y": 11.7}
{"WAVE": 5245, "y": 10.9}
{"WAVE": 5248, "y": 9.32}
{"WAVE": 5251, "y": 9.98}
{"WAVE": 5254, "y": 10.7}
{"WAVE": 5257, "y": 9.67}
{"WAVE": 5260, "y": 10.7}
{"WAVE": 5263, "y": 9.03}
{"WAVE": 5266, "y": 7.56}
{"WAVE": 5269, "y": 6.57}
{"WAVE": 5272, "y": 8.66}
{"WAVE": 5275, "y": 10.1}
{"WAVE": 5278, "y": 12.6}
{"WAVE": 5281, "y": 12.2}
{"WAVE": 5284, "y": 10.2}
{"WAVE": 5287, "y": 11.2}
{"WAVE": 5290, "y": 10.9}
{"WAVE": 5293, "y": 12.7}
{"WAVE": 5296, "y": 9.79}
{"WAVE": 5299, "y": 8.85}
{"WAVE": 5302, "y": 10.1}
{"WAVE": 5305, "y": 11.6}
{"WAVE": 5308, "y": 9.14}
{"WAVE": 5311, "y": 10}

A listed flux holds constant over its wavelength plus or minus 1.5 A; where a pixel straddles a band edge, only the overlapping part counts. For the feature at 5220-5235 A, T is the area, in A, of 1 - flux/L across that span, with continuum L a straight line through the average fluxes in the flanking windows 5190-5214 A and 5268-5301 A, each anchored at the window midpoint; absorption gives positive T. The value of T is -3.4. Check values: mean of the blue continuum 6.96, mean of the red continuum 10.4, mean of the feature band 9.85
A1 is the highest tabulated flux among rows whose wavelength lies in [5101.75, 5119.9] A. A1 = 7.35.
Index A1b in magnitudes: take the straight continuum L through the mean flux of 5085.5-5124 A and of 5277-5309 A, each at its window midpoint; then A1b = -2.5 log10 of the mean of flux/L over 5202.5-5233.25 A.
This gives 0.12 mag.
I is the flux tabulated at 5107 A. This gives 6.42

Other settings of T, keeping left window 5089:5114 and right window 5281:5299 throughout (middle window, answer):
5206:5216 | 2.1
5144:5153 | 0.9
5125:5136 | 1.5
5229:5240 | -1.1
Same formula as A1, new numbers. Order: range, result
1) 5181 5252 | 12.2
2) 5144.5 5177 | 9.09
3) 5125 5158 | 8.18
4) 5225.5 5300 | 12.7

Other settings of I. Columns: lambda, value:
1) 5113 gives 6.42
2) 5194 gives 6.92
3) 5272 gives 8.66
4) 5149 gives 8.14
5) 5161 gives 9.09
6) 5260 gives 10.7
